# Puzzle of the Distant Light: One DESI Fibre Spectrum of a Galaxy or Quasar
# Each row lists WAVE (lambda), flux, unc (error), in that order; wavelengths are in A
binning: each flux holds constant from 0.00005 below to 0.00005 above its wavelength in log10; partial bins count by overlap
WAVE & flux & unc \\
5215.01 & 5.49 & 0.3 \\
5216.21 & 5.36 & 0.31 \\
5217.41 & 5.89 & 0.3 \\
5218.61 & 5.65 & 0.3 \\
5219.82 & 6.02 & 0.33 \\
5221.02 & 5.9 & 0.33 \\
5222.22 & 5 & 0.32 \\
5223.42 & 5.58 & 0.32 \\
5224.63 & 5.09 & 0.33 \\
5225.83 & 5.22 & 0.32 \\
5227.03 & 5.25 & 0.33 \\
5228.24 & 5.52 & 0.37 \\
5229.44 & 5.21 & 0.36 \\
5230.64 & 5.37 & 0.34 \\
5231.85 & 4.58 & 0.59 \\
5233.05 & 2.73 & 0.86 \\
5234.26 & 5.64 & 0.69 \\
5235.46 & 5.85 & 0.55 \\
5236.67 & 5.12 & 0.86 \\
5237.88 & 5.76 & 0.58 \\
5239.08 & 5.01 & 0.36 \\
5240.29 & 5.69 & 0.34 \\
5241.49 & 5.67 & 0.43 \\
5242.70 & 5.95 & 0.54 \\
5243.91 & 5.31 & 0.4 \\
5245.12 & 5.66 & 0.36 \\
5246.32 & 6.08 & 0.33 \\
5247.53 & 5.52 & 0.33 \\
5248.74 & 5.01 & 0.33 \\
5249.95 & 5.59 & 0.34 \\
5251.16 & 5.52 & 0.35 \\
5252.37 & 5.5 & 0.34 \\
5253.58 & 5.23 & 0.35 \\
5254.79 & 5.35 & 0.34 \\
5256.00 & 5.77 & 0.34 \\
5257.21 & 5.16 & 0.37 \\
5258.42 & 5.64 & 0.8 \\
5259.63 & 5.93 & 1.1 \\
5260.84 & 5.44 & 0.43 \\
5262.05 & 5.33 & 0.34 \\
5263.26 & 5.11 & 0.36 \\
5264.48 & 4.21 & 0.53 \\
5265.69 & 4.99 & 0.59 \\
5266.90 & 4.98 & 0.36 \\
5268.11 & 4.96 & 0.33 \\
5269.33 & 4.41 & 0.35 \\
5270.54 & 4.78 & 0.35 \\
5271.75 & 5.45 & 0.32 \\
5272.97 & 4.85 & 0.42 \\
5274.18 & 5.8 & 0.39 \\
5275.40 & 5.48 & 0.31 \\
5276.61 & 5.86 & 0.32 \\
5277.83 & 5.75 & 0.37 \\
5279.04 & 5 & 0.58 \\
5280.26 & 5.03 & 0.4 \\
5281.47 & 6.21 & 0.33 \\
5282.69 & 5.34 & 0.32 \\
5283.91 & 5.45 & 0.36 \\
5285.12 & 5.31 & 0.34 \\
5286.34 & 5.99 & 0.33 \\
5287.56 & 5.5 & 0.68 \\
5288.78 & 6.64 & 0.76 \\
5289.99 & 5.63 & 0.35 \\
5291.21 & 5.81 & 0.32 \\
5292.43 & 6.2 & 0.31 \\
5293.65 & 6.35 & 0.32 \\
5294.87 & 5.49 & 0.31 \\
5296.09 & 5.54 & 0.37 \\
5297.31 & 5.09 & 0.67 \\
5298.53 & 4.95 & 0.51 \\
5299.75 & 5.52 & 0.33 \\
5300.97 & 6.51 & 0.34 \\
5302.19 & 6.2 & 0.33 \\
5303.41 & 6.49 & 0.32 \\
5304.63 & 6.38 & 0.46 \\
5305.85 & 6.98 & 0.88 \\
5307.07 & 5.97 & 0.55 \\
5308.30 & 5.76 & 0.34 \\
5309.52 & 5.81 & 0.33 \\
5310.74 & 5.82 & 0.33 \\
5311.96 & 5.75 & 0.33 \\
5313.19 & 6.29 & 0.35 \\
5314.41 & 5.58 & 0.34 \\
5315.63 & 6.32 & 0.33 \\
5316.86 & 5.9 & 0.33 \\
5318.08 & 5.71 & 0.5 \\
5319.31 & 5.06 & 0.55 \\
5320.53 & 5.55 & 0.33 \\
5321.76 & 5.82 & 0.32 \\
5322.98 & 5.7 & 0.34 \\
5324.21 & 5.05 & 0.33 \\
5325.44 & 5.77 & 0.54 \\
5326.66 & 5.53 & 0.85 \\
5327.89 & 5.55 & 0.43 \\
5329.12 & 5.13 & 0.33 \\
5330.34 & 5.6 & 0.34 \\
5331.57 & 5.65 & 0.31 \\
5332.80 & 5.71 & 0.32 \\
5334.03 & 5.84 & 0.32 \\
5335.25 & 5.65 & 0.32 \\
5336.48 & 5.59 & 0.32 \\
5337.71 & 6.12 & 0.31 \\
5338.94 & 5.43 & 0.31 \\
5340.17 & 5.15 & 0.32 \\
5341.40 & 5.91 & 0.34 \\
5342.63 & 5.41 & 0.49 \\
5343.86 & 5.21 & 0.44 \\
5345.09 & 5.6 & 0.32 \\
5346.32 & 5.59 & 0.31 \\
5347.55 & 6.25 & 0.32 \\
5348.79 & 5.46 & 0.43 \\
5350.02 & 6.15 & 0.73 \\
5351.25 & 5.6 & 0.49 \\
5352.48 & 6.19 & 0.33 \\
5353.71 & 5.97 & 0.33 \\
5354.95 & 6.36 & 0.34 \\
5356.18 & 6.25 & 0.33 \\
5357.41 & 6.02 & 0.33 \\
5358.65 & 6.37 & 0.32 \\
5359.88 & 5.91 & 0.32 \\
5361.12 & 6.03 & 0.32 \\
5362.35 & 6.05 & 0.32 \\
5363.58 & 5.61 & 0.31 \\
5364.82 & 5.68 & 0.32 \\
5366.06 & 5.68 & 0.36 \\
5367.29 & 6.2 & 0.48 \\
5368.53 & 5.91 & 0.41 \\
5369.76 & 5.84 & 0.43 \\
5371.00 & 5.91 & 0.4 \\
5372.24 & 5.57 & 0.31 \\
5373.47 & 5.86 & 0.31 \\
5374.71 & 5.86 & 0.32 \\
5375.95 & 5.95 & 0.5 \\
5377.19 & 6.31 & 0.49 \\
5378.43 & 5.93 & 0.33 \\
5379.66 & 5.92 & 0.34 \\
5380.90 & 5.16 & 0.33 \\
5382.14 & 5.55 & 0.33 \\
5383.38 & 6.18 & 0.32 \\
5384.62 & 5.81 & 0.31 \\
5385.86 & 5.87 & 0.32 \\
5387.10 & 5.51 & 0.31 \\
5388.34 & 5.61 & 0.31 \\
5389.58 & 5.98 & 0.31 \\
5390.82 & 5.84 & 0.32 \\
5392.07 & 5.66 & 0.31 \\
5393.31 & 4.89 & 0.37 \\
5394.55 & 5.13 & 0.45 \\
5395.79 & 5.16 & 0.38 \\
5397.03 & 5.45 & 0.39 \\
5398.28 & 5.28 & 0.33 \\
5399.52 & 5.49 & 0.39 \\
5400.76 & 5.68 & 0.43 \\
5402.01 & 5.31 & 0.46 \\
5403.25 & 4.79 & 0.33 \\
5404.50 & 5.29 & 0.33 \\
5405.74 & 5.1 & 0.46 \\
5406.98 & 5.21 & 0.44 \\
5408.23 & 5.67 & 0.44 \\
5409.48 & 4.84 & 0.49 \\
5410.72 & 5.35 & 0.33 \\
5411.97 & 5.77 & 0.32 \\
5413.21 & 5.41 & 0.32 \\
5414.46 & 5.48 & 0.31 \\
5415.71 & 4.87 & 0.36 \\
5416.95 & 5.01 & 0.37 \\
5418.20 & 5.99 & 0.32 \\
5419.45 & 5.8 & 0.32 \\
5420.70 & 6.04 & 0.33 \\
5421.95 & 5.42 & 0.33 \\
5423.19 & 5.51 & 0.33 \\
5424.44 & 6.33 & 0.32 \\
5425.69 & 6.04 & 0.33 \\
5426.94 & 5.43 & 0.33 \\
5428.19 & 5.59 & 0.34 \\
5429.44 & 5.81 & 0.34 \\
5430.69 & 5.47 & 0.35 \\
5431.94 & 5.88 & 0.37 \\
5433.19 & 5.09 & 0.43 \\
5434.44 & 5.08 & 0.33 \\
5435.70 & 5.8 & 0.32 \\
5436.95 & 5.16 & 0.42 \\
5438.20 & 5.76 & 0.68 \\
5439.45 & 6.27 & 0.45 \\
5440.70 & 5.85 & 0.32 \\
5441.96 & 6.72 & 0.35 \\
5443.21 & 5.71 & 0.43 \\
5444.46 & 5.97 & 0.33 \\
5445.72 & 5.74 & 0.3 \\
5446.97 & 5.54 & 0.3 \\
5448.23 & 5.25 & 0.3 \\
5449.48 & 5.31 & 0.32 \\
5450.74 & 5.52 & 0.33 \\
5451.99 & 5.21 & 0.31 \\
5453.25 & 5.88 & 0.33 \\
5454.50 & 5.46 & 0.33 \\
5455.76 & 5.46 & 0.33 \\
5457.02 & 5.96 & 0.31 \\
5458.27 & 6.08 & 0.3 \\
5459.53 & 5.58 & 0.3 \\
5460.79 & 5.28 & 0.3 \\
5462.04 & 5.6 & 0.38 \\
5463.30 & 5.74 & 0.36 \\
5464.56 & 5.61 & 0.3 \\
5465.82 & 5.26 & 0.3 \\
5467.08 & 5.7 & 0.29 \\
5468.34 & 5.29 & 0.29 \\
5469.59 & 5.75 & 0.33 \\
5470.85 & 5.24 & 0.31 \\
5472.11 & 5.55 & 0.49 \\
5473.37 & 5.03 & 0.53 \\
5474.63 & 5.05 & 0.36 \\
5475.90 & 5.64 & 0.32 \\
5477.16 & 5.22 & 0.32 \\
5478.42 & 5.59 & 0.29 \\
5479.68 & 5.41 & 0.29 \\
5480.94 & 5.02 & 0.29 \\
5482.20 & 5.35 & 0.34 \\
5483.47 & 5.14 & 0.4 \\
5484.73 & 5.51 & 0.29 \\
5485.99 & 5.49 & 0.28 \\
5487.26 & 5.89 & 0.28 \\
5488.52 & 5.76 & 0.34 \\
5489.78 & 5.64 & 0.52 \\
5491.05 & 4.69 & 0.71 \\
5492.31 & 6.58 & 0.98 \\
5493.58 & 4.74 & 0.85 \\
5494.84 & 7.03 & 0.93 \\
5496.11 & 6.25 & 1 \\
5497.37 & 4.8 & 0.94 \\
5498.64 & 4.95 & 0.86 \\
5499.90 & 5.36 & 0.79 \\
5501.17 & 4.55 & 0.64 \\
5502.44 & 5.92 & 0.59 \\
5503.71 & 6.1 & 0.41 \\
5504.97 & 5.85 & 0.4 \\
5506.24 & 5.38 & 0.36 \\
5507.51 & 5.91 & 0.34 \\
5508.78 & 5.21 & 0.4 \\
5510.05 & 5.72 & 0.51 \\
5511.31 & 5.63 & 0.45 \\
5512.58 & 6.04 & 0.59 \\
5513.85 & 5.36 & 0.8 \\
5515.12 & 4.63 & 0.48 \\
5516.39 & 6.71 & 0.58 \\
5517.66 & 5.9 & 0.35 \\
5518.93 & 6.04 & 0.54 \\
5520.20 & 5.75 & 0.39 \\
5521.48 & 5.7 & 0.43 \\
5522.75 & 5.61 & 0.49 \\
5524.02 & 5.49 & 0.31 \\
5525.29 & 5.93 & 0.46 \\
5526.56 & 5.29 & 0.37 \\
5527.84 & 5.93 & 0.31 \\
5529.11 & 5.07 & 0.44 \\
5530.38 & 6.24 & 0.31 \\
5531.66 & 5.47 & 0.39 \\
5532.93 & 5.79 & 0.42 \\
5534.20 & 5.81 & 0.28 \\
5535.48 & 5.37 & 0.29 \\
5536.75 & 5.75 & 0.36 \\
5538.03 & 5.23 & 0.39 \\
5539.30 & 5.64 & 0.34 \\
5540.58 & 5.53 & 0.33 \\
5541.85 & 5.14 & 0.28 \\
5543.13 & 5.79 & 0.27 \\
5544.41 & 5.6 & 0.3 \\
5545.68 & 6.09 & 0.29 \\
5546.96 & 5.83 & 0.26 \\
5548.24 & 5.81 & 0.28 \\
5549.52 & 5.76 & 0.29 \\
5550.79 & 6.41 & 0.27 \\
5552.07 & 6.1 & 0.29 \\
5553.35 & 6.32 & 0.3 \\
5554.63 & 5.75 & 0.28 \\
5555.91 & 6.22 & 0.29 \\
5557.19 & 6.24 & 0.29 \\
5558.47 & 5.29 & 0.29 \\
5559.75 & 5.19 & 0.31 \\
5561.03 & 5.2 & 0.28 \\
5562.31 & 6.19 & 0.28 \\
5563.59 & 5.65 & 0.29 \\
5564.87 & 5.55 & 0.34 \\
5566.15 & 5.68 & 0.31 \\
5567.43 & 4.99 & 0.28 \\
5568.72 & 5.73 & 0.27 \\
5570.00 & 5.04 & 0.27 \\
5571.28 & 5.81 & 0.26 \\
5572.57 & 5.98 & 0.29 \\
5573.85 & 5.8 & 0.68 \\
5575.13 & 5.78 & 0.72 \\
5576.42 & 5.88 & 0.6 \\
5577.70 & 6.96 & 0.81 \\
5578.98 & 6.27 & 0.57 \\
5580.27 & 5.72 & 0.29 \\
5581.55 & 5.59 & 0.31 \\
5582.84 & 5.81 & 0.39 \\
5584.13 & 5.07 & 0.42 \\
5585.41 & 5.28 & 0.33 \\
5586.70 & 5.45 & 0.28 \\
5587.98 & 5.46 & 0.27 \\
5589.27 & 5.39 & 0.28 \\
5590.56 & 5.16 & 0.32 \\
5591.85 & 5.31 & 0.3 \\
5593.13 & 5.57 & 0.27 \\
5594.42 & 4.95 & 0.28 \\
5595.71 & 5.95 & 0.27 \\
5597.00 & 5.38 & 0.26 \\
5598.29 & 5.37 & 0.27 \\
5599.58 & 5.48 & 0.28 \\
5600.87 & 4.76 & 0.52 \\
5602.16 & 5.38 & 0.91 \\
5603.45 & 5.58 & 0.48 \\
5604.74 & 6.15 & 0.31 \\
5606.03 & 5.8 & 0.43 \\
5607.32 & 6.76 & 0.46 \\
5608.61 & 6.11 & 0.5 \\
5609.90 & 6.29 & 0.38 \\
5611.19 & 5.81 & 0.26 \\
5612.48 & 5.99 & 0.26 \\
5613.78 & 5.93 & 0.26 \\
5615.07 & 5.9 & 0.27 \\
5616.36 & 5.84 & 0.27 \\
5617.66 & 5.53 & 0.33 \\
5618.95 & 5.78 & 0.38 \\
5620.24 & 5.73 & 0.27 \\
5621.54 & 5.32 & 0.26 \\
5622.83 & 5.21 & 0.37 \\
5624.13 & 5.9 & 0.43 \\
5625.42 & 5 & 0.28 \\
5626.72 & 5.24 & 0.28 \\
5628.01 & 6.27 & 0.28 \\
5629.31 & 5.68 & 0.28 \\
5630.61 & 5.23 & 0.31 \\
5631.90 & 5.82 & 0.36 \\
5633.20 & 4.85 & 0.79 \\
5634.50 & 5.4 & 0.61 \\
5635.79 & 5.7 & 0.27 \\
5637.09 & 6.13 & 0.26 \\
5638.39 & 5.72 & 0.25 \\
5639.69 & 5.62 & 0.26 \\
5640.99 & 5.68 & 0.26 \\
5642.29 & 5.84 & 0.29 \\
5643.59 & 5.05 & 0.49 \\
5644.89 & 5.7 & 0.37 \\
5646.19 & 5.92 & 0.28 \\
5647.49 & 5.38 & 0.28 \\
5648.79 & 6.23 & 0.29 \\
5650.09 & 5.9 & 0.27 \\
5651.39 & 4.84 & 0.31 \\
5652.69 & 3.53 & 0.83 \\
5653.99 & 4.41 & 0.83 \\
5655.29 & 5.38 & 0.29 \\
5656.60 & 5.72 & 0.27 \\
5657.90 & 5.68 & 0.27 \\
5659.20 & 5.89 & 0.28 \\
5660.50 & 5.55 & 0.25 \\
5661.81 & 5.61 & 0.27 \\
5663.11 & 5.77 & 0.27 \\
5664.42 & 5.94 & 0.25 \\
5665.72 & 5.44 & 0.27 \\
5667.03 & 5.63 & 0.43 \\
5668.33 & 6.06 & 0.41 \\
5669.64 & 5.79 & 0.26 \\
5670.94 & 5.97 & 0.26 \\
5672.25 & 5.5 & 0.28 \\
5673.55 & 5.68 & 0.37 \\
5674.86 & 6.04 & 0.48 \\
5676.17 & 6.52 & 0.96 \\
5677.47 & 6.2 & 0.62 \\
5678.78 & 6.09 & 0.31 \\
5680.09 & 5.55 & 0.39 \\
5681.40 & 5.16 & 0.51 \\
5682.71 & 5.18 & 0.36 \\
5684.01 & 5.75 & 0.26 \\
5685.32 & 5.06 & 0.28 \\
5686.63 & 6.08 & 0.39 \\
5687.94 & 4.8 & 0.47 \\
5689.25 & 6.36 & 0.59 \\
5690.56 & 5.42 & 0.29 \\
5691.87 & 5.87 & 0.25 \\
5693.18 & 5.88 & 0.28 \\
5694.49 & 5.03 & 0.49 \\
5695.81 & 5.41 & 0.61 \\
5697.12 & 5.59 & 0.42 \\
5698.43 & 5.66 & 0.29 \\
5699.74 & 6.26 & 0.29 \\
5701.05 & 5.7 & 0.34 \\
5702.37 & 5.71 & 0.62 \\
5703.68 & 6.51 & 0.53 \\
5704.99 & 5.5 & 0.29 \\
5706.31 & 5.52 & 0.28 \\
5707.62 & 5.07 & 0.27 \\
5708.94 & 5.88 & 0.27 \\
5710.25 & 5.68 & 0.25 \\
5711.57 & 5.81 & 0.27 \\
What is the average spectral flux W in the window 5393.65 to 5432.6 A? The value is 5.47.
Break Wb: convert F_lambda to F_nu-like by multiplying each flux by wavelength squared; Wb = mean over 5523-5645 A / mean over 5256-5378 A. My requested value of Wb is 1.10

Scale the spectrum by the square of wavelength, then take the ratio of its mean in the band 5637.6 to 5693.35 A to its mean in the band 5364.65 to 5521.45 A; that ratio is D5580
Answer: 1.09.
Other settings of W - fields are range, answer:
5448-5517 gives 5.53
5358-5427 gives 5.64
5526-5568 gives 5.7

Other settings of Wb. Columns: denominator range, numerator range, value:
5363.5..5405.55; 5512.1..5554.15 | 1.07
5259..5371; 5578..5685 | 1.11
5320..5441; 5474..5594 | 1.05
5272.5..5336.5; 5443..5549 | 1.05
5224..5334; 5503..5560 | 1.14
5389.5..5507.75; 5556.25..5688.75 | 1.08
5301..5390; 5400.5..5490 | 0.99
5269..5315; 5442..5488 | 1.03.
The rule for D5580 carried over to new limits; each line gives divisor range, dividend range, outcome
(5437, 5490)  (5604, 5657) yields 1.07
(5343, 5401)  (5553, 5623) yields 1.06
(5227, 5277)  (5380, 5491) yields 1.12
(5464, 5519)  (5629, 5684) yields 1.07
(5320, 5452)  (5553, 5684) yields 1.09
